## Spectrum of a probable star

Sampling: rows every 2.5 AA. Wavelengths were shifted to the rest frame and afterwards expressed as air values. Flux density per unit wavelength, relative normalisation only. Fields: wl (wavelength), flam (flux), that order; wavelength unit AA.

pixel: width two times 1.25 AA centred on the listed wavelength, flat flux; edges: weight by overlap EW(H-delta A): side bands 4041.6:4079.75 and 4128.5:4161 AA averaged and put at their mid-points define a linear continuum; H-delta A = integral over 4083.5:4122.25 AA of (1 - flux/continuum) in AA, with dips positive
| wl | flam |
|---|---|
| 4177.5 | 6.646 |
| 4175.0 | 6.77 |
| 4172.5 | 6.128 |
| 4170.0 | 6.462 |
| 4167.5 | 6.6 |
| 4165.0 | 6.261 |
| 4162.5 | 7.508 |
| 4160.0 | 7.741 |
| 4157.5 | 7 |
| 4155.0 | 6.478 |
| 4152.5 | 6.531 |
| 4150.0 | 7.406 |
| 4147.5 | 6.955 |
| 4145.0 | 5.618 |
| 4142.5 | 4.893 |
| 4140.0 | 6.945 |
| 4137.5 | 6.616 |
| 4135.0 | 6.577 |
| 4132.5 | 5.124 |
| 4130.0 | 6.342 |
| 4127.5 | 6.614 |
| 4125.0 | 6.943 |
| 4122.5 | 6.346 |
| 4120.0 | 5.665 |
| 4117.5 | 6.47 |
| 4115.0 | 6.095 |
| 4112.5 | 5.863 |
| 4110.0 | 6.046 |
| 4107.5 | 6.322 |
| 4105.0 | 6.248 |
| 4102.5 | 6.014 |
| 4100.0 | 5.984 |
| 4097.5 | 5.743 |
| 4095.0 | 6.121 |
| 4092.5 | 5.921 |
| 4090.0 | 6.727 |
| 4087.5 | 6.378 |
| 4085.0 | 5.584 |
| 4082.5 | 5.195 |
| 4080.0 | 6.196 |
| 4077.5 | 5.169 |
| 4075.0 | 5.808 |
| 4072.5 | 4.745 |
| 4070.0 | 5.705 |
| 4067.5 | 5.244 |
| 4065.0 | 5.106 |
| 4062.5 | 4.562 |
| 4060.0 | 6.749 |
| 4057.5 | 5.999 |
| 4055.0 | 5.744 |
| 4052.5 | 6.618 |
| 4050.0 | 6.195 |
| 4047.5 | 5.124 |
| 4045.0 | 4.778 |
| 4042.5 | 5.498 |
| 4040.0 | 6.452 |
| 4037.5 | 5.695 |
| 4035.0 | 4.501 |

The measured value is -0.4 AA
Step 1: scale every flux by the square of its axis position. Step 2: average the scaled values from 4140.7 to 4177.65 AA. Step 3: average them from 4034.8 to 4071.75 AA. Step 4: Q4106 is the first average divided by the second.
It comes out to 1.2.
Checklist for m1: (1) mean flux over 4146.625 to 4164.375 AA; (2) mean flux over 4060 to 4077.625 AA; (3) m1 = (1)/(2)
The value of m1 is 1.33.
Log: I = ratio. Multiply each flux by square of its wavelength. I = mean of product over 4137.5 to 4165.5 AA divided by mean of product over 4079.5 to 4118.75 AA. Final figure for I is 1.13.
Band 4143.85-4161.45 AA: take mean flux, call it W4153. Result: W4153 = 6.83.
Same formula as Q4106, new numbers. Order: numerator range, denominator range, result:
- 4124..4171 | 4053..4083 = 1.23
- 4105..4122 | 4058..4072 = 1.14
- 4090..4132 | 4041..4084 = 1.14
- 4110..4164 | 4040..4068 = 1.19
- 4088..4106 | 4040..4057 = 1.09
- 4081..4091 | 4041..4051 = 1.12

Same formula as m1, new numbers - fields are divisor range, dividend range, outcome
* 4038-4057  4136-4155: 1.11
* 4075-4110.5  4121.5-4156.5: 1.07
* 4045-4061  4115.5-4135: 1.05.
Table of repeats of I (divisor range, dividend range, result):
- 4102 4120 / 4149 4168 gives 1.16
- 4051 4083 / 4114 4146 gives 1.13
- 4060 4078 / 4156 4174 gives 1.35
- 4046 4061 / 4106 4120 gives 1.04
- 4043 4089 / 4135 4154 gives 1.19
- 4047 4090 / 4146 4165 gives 1.29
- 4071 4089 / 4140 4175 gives 1.22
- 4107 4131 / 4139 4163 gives 1.08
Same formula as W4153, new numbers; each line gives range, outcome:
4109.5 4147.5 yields 6.17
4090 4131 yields 6.19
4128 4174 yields 6.51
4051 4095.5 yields 5.75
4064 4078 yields 5.31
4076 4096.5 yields 5.91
